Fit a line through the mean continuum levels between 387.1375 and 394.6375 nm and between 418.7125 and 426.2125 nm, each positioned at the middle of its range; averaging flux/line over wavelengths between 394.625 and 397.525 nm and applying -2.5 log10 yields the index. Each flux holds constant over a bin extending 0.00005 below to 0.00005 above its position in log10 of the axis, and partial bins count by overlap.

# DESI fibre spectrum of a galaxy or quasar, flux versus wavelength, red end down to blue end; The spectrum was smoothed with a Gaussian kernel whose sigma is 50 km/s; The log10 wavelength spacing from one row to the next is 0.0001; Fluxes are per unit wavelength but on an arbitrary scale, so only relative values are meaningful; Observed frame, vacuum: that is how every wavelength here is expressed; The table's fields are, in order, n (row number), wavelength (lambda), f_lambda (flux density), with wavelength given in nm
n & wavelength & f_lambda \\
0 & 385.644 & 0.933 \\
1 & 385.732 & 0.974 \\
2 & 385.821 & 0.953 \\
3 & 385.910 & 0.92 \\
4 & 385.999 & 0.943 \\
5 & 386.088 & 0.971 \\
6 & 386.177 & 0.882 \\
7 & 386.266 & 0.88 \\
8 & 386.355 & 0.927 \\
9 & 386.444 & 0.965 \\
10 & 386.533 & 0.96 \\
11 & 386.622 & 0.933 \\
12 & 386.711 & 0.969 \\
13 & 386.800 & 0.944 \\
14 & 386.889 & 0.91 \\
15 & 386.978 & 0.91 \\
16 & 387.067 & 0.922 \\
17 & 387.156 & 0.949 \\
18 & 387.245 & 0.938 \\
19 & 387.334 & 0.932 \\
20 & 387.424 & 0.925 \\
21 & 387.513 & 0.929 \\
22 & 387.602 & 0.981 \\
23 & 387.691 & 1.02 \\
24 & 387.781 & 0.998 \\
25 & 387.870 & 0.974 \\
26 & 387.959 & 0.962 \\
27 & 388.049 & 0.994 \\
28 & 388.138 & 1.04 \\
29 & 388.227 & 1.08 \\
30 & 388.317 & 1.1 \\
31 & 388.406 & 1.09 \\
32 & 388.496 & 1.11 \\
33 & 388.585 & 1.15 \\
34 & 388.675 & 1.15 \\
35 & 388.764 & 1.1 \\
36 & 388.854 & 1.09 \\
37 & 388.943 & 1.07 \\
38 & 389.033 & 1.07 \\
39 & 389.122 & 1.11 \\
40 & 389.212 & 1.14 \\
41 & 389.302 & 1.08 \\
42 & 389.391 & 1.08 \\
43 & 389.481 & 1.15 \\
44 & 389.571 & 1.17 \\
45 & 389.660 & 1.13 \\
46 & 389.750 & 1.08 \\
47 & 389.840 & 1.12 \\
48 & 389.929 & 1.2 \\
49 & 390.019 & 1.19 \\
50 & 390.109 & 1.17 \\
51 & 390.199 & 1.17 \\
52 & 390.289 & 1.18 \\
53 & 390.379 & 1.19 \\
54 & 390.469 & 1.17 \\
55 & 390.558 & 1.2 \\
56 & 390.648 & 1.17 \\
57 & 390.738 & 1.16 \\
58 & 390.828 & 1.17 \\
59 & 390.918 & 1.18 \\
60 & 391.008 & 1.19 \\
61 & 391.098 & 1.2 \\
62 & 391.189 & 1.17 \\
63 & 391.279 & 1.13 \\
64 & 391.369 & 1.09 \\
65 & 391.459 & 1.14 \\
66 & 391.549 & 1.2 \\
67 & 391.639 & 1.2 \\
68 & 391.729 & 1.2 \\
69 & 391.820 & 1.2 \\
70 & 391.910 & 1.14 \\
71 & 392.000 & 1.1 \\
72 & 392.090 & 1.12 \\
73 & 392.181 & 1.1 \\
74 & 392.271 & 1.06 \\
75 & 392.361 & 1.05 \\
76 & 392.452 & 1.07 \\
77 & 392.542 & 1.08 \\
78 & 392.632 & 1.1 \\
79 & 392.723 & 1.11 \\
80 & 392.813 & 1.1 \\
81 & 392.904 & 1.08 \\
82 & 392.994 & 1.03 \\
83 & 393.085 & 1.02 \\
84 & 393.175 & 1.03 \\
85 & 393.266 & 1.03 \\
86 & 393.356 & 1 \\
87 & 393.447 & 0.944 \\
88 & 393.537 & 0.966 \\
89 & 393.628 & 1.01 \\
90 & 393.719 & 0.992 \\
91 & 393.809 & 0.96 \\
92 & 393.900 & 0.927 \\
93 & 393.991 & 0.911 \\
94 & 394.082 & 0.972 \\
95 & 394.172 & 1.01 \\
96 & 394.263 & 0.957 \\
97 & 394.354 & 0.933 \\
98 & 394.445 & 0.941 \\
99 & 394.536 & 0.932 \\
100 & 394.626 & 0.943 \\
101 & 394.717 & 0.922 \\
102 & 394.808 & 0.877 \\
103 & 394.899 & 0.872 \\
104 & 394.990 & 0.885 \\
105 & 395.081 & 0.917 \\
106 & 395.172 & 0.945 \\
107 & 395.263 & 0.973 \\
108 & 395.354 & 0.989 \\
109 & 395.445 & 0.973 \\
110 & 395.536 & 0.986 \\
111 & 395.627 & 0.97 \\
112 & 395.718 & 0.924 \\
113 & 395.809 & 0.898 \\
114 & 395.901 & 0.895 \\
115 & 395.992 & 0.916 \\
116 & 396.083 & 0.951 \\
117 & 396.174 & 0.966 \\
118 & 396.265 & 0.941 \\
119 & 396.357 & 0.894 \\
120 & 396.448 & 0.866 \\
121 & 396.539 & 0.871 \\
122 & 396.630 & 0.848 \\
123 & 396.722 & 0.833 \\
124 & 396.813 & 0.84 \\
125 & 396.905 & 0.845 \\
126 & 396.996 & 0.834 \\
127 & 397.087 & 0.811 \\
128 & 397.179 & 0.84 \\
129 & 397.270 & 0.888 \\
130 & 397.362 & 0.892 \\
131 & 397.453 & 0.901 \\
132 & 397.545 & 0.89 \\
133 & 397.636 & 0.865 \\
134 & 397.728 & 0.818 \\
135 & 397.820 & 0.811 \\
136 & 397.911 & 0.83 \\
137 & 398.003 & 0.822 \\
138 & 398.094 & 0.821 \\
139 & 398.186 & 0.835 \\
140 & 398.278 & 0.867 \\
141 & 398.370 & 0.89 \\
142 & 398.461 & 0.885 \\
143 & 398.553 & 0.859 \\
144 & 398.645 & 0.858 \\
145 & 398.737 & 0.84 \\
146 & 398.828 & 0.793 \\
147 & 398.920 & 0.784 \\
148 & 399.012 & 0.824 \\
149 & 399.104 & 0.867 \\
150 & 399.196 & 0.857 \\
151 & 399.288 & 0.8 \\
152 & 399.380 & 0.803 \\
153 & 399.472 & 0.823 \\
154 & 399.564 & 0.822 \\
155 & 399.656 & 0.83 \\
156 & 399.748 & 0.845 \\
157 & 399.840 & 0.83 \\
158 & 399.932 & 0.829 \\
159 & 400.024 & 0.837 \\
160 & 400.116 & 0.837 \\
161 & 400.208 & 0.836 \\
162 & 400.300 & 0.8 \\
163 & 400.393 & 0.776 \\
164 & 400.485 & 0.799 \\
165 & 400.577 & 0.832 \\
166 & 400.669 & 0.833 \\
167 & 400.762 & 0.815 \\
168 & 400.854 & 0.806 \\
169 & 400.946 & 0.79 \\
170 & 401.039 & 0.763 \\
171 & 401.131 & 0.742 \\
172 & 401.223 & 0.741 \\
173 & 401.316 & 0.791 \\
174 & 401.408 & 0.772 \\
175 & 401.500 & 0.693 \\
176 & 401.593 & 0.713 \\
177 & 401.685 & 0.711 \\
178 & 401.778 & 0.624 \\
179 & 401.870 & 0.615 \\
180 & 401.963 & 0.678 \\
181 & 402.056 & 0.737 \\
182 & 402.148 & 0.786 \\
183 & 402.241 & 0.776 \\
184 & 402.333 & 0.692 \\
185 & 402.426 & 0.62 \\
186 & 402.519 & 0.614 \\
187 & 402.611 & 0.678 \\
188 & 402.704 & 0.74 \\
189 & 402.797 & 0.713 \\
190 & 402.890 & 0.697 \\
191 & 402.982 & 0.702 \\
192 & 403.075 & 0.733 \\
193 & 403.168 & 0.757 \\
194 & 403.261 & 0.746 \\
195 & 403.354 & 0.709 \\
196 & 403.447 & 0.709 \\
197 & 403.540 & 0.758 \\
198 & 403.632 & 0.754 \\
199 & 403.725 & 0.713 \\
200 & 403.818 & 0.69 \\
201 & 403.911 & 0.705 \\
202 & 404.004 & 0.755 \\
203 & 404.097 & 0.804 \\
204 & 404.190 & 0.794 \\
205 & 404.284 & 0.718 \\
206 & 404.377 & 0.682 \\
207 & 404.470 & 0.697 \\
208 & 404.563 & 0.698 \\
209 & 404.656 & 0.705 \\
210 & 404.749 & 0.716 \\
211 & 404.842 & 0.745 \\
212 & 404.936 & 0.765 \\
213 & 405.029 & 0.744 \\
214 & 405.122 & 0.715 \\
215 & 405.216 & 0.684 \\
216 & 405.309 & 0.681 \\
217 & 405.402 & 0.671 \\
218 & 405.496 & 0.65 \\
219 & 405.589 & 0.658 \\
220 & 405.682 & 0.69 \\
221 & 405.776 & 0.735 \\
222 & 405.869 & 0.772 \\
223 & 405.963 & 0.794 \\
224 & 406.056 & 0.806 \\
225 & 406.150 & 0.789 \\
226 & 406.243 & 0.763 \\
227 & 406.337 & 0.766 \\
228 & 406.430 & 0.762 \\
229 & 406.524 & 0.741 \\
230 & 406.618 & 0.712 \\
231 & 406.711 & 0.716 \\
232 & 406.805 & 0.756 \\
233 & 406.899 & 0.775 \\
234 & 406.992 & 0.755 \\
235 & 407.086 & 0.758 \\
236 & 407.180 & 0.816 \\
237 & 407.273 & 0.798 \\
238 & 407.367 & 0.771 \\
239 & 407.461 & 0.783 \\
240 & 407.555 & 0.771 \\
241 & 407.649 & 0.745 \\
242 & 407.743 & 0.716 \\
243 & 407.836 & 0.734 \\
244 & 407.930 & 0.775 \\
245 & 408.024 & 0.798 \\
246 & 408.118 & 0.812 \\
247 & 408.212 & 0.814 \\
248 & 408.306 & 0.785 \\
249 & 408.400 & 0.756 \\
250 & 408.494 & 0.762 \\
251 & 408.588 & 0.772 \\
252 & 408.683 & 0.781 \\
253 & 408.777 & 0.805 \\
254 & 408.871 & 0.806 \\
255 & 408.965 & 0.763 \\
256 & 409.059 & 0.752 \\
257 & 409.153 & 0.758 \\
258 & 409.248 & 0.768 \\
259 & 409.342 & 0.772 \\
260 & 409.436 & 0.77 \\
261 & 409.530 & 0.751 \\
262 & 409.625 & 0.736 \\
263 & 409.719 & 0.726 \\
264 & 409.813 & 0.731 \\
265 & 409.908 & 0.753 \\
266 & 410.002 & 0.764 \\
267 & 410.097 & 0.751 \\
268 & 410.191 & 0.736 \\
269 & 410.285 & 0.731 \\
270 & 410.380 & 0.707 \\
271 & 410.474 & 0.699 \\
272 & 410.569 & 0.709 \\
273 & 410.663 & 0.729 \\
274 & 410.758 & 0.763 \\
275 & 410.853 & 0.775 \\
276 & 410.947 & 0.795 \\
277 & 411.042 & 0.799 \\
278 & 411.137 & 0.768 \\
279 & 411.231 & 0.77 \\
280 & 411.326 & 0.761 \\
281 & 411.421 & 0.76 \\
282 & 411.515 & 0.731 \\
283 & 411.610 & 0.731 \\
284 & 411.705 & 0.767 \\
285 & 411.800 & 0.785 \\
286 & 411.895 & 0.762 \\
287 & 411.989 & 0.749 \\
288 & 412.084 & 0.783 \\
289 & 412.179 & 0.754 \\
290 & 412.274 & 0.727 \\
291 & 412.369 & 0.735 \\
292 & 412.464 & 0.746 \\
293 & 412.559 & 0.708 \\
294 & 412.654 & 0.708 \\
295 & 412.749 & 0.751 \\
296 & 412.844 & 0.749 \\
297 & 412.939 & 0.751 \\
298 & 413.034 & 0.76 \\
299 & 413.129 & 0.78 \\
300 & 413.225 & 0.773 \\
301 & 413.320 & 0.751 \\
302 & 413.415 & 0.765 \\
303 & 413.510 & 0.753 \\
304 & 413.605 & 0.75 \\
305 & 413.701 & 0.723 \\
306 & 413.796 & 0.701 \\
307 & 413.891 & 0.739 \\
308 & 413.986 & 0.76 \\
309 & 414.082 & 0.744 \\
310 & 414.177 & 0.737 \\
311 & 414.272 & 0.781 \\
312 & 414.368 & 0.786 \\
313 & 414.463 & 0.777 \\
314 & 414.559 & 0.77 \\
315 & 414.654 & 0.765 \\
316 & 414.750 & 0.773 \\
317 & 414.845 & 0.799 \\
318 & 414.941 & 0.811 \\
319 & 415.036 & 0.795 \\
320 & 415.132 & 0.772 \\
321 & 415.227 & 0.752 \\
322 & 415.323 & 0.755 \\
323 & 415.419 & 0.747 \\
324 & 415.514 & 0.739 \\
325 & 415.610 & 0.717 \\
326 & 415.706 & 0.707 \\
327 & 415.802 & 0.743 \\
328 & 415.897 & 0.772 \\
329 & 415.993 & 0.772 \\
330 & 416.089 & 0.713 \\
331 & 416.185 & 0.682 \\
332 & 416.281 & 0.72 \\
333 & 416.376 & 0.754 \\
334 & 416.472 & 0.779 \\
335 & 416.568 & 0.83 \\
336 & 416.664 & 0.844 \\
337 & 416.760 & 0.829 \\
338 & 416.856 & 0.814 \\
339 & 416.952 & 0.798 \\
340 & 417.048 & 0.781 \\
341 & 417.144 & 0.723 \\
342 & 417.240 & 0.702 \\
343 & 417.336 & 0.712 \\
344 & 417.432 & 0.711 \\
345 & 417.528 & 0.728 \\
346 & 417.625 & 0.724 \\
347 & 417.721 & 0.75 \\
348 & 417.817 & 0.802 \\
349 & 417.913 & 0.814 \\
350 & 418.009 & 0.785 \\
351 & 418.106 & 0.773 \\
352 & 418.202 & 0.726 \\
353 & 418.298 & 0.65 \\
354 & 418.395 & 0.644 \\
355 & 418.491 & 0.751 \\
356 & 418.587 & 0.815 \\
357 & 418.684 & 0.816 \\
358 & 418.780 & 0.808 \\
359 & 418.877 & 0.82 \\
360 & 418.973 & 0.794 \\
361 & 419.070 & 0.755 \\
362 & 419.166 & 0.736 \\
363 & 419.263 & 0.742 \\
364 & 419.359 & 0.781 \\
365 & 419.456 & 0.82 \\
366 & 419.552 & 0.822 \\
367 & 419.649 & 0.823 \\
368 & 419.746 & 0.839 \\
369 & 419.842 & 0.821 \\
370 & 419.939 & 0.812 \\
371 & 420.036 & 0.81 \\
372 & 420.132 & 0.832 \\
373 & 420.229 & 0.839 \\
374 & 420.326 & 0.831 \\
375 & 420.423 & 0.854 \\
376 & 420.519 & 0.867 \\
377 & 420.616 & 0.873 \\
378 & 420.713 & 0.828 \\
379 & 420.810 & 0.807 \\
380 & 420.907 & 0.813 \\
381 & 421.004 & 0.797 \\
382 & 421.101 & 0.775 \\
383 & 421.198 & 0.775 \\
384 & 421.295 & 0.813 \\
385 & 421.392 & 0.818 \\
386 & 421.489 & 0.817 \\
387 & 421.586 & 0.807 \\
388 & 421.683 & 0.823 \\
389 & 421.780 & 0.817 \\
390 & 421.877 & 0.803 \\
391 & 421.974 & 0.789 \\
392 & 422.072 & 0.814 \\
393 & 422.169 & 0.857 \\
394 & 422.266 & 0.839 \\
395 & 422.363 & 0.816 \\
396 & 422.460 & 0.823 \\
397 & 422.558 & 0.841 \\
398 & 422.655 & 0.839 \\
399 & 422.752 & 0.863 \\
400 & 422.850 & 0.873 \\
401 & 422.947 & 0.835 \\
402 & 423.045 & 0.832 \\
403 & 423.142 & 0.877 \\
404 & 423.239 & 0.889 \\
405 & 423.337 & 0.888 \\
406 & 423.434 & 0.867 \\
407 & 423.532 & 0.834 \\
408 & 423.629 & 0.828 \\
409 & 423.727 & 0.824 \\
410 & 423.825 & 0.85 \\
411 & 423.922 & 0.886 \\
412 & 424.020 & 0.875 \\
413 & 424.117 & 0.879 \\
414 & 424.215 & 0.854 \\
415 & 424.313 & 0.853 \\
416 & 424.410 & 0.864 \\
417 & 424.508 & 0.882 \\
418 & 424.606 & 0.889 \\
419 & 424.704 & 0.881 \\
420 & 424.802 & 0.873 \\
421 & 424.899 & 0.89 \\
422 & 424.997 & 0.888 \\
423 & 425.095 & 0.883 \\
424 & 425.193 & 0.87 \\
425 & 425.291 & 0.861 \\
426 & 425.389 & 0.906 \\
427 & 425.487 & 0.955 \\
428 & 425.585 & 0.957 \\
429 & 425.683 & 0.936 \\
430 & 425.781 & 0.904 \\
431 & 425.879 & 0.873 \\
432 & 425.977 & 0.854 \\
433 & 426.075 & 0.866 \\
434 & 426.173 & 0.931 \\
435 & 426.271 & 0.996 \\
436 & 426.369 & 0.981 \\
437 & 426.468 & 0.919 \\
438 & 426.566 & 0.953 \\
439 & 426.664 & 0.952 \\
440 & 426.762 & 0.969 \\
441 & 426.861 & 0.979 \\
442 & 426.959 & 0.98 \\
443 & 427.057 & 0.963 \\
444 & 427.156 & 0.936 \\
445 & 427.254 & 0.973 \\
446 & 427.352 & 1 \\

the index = 0.15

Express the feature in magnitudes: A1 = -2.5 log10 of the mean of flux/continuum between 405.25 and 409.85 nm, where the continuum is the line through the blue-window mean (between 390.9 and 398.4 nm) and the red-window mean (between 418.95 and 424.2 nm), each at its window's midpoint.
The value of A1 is 0.19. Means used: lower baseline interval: 0.974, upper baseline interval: 0.827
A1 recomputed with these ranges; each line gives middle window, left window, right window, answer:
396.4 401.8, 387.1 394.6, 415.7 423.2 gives 0.21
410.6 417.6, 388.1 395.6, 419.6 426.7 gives 0.21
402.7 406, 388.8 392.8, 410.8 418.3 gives 0.26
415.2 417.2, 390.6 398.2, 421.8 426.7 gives 0.19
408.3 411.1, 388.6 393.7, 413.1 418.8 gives 0.12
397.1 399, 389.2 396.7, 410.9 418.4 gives 0.15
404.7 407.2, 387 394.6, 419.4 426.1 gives 0.29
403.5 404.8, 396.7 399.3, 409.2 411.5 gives 0.10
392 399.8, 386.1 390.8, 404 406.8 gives -0.01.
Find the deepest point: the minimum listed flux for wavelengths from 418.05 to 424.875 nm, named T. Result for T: 0.644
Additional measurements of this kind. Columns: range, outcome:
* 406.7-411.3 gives 0.699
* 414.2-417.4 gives 0.682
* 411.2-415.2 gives 0.701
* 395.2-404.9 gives 0.614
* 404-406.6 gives 0.65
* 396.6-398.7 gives 0.811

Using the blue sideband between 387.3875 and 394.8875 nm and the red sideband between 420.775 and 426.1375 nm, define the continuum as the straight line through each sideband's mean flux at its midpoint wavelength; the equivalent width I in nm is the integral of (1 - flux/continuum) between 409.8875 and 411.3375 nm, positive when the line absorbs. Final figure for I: 0.29 nm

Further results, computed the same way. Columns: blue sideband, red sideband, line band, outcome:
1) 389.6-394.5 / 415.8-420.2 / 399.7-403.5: 0.88 nm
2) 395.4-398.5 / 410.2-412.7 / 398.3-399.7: 0.04 nm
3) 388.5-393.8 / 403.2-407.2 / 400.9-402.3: 0.17 nm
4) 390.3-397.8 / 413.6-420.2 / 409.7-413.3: 0.32 nm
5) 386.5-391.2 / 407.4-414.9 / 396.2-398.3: 0.22 nm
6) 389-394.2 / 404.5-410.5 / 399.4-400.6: 0.12 nm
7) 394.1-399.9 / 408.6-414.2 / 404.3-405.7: 0.19 nm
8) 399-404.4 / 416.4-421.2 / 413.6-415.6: 0.05 nm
